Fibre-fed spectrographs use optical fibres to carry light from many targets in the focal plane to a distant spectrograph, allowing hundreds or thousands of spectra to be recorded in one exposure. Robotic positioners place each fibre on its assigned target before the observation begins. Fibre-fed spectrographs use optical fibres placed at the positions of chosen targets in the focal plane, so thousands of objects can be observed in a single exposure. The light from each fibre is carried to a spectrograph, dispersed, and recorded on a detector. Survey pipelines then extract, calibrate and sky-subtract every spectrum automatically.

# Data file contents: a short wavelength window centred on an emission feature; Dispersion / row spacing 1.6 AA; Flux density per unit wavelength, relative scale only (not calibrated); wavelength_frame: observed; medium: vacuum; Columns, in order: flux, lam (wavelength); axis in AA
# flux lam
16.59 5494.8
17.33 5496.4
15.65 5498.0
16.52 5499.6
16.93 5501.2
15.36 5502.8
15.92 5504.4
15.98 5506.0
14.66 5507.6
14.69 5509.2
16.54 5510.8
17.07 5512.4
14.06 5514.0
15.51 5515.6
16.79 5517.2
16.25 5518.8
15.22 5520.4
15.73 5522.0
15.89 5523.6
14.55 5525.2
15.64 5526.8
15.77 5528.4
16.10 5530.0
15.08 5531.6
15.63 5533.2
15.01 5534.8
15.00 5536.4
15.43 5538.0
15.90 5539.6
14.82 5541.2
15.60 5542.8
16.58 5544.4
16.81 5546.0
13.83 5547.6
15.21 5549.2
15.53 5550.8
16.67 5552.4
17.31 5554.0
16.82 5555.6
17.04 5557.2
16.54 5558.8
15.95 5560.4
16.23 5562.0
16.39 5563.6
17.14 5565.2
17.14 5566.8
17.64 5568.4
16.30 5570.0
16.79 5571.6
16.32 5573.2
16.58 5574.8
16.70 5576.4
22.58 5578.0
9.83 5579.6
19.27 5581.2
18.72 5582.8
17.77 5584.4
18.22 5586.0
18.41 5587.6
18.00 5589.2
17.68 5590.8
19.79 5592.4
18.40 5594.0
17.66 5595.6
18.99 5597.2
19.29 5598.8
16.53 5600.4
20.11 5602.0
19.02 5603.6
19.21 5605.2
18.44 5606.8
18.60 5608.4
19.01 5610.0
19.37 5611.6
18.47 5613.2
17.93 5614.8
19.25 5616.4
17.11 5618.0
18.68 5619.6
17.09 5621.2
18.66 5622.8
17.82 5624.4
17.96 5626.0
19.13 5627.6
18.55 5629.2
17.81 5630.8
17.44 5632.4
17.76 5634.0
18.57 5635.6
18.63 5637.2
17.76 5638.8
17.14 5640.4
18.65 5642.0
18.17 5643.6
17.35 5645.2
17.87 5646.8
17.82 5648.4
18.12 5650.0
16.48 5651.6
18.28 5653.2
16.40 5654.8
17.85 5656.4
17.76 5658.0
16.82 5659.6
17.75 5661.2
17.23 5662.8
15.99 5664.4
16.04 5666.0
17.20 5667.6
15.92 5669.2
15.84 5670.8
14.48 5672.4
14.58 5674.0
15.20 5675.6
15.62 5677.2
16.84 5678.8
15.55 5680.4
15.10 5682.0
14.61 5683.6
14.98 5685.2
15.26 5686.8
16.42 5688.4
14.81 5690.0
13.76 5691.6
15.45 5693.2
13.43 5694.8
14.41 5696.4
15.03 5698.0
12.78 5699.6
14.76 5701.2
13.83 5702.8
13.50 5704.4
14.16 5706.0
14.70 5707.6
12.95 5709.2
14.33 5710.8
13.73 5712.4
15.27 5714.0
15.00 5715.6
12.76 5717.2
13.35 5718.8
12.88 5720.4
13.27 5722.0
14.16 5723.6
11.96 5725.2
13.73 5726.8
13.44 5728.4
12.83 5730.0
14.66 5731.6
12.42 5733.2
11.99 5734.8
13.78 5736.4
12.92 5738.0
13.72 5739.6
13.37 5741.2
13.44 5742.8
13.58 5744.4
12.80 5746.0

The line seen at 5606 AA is C III] 1909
